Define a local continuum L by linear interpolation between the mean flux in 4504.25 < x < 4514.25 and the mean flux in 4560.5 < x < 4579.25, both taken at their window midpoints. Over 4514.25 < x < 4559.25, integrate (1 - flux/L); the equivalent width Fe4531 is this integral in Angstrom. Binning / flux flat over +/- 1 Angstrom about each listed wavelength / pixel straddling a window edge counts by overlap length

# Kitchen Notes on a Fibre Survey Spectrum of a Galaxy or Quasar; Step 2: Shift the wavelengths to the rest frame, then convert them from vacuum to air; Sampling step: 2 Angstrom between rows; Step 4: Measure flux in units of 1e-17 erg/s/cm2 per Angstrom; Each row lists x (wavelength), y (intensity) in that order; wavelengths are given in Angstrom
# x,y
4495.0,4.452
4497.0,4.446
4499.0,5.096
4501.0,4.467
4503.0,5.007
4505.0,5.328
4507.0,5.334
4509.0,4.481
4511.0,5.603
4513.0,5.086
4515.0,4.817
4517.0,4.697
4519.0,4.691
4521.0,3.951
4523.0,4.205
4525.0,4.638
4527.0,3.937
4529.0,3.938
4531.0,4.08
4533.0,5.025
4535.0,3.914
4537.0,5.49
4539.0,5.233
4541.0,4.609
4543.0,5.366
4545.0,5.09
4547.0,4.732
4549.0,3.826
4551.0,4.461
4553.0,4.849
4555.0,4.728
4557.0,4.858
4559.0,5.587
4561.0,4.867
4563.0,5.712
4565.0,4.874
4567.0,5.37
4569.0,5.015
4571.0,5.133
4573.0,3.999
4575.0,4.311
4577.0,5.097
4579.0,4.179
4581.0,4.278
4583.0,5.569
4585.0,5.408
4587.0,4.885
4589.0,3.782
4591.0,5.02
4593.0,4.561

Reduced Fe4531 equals 3.6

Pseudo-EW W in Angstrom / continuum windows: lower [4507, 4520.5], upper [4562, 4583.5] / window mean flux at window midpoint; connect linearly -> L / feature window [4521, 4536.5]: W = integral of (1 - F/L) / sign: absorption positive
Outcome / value 1.95 Angstrom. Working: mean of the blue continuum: 4.89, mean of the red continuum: 4.85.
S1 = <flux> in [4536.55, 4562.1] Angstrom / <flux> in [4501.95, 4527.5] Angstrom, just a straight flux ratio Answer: 1.03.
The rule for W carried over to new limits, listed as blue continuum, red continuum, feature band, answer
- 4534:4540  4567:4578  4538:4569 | -0.76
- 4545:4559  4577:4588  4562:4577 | -0.41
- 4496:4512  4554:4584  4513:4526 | 1.08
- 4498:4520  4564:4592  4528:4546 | 0.51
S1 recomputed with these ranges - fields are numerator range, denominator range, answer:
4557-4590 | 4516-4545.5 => 1.06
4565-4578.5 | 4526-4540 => 1.06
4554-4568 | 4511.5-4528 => 1.13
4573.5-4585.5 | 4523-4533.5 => 1.11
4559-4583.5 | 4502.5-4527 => 1.02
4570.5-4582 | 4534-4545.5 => 0.90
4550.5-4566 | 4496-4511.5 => 1.01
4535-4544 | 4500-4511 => 1.01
